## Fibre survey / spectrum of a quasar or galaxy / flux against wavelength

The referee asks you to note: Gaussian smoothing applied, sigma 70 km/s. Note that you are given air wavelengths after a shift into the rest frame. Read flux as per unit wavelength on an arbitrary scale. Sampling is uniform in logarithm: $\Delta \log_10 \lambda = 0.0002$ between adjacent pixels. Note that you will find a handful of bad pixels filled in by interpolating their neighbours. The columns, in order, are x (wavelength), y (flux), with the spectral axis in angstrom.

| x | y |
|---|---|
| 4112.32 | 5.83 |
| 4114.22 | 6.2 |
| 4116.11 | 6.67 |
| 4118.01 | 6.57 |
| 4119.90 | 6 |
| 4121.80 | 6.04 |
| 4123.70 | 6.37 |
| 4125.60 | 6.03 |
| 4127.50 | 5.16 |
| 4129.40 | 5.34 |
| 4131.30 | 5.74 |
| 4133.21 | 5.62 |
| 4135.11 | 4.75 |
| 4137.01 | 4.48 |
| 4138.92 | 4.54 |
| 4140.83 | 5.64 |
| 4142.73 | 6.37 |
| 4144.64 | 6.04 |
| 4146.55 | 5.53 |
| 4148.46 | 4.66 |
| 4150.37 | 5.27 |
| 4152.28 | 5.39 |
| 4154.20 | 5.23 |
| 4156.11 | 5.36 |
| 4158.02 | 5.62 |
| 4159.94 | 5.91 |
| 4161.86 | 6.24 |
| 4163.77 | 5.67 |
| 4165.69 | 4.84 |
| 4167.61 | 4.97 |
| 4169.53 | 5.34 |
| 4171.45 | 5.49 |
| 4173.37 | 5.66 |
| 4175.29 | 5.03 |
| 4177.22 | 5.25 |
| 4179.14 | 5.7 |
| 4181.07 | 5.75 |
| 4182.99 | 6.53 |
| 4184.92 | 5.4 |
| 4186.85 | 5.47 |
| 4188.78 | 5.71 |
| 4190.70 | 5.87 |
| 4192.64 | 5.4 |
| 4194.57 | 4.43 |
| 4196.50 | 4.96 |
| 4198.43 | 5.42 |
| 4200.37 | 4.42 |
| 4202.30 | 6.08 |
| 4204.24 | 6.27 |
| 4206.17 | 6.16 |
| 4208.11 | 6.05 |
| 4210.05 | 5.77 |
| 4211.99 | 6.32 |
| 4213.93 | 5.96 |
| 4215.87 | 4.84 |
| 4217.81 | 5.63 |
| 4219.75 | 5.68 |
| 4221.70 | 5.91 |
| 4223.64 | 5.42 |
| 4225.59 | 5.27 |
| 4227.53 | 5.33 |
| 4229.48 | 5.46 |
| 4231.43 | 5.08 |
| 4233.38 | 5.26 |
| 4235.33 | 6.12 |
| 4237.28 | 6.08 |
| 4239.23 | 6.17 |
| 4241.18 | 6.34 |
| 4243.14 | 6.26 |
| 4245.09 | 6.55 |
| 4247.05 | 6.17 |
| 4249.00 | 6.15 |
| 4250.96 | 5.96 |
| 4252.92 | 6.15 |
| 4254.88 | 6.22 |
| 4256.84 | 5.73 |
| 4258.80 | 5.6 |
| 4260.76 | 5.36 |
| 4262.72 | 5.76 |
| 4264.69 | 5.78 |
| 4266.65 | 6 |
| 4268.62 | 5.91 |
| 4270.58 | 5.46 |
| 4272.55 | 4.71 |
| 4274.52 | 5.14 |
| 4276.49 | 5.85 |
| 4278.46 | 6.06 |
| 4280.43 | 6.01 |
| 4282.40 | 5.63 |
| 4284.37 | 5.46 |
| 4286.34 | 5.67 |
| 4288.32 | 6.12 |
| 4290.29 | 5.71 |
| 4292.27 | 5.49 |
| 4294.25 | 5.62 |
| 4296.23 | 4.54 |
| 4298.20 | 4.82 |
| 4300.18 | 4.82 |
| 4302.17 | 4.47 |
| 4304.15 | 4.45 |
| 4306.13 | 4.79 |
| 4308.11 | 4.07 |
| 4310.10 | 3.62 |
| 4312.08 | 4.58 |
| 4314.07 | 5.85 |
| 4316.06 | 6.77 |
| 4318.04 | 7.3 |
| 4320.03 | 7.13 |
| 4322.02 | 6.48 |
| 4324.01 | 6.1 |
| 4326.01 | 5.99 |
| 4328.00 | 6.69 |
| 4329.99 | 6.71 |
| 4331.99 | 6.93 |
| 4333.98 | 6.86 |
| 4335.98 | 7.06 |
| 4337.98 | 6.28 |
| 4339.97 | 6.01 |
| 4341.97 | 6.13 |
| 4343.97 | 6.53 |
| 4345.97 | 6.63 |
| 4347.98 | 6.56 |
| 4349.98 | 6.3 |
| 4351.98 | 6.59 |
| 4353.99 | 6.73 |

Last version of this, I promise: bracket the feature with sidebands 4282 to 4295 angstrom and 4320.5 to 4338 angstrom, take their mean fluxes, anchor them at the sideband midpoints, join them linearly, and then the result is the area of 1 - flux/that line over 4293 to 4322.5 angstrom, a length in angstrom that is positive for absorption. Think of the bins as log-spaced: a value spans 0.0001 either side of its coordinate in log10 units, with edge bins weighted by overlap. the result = 4.1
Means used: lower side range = 5.67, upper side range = 6.6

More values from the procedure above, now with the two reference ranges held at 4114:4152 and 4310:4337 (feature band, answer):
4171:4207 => 2.03 angstrom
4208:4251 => 1.46 angstrom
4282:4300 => 2.41 angstrom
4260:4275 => 1.54 angstrom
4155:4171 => 0.73 angstrom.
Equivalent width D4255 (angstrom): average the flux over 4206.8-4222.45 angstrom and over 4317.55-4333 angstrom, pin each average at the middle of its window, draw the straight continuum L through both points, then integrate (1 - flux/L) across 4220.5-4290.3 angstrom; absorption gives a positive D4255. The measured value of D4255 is 3.6 angstrom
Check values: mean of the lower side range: 5.77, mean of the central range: 5.77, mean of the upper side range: 6.64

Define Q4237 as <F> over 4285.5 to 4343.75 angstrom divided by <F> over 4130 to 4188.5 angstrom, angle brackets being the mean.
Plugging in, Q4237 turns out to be 1.1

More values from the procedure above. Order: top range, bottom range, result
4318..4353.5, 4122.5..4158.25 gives 1.21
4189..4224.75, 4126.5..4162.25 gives 1.03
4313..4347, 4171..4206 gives 1.19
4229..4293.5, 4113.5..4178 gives 1.04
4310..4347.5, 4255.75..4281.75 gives 1.13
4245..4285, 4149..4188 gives 1.05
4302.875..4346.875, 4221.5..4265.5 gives 1.04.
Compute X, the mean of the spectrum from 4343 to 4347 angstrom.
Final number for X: 6.57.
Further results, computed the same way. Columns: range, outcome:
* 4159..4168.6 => 5.52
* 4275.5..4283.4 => 5.89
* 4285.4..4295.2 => 5.72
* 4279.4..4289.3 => 5.78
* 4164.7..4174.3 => 5.26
